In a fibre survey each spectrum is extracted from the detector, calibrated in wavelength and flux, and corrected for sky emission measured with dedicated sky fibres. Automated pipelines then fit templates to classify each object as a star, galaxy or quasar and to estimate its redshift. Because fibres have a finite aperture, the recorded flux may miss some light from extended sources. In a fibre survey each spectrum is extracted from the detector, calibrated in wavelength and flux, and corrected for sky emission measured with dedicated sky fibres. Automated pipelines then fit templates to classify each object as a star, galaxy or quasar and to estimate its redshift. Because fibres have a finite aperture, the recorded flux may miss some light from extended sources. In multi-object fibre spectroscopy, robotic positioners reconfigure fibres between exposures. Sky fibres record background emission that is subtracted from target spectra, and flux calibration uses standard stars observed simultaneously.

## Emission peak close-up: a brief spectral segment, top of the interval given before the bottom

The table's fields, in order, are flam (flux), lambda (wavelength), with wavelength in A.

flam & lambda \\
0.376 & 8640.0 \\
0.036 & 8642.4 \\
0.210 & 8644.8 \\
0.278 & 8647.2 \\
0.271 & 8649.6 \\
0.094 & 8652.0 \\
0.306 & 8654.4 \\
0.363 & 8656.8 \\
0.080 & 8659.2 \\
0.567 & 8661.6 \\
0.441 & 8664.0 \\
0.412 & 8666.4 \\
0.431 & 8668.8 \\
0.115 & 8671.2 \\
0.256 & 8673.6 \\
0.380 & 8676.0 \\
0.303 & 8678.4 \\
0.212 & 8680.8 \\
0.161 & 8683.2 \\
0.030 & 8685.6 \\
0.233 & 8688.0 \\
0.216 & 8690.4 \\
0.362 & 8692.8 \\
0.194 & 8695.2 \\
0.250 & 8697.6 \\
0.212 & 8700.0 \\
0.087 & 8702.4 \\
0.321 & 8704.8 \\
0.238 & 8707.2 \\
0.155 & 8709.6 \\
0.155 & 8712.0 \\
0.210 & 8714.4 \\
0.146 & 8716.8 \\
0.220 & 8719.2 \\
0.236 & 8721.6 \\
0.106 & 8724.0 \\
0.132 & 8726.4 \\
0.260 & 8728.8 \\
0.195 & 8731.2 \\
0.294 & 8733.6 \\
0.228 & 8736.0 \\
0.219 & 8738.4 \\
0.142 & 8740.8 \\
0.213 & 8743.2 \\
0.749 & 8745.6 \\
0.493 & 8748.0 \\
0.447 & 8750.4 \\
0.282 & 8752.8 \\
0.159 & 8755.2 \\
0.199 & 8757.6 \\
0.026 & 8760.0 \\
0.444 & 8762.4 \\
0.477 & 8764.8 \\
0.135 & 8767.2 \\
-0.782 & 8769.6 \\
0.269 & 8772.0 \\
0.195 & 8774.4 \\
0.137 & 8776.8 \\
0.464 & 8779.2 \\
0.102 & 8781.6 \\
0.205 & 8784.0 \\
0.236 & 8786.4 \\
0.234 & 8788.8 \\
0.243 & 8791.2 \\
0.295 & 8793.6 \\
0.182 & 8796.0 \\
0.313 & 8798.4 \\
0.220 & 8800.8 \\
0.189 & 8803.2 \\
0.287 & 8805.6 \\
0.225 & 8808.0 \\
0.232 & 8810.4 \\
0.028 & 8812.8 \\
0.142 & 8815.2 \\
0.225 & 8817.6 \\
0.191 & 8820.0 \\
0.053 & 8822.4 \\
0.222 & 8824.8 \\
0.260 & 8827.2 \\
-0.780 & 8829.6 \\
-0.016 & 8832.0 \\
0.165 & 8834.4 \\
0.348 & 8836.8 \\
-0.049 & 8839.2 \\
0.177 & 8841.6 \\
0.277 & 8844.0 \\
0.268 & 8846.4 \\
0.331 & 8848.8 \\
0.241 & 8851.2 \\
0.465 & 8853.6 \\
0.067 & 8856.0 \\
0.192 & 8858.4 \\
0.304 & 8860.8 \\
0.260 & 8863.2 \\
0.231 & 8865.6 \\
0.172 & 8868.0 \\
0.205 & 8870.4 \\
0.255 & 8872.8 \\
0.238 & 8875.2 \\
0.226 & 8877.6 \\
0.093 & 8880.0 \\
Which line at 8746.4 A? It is H-gamma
